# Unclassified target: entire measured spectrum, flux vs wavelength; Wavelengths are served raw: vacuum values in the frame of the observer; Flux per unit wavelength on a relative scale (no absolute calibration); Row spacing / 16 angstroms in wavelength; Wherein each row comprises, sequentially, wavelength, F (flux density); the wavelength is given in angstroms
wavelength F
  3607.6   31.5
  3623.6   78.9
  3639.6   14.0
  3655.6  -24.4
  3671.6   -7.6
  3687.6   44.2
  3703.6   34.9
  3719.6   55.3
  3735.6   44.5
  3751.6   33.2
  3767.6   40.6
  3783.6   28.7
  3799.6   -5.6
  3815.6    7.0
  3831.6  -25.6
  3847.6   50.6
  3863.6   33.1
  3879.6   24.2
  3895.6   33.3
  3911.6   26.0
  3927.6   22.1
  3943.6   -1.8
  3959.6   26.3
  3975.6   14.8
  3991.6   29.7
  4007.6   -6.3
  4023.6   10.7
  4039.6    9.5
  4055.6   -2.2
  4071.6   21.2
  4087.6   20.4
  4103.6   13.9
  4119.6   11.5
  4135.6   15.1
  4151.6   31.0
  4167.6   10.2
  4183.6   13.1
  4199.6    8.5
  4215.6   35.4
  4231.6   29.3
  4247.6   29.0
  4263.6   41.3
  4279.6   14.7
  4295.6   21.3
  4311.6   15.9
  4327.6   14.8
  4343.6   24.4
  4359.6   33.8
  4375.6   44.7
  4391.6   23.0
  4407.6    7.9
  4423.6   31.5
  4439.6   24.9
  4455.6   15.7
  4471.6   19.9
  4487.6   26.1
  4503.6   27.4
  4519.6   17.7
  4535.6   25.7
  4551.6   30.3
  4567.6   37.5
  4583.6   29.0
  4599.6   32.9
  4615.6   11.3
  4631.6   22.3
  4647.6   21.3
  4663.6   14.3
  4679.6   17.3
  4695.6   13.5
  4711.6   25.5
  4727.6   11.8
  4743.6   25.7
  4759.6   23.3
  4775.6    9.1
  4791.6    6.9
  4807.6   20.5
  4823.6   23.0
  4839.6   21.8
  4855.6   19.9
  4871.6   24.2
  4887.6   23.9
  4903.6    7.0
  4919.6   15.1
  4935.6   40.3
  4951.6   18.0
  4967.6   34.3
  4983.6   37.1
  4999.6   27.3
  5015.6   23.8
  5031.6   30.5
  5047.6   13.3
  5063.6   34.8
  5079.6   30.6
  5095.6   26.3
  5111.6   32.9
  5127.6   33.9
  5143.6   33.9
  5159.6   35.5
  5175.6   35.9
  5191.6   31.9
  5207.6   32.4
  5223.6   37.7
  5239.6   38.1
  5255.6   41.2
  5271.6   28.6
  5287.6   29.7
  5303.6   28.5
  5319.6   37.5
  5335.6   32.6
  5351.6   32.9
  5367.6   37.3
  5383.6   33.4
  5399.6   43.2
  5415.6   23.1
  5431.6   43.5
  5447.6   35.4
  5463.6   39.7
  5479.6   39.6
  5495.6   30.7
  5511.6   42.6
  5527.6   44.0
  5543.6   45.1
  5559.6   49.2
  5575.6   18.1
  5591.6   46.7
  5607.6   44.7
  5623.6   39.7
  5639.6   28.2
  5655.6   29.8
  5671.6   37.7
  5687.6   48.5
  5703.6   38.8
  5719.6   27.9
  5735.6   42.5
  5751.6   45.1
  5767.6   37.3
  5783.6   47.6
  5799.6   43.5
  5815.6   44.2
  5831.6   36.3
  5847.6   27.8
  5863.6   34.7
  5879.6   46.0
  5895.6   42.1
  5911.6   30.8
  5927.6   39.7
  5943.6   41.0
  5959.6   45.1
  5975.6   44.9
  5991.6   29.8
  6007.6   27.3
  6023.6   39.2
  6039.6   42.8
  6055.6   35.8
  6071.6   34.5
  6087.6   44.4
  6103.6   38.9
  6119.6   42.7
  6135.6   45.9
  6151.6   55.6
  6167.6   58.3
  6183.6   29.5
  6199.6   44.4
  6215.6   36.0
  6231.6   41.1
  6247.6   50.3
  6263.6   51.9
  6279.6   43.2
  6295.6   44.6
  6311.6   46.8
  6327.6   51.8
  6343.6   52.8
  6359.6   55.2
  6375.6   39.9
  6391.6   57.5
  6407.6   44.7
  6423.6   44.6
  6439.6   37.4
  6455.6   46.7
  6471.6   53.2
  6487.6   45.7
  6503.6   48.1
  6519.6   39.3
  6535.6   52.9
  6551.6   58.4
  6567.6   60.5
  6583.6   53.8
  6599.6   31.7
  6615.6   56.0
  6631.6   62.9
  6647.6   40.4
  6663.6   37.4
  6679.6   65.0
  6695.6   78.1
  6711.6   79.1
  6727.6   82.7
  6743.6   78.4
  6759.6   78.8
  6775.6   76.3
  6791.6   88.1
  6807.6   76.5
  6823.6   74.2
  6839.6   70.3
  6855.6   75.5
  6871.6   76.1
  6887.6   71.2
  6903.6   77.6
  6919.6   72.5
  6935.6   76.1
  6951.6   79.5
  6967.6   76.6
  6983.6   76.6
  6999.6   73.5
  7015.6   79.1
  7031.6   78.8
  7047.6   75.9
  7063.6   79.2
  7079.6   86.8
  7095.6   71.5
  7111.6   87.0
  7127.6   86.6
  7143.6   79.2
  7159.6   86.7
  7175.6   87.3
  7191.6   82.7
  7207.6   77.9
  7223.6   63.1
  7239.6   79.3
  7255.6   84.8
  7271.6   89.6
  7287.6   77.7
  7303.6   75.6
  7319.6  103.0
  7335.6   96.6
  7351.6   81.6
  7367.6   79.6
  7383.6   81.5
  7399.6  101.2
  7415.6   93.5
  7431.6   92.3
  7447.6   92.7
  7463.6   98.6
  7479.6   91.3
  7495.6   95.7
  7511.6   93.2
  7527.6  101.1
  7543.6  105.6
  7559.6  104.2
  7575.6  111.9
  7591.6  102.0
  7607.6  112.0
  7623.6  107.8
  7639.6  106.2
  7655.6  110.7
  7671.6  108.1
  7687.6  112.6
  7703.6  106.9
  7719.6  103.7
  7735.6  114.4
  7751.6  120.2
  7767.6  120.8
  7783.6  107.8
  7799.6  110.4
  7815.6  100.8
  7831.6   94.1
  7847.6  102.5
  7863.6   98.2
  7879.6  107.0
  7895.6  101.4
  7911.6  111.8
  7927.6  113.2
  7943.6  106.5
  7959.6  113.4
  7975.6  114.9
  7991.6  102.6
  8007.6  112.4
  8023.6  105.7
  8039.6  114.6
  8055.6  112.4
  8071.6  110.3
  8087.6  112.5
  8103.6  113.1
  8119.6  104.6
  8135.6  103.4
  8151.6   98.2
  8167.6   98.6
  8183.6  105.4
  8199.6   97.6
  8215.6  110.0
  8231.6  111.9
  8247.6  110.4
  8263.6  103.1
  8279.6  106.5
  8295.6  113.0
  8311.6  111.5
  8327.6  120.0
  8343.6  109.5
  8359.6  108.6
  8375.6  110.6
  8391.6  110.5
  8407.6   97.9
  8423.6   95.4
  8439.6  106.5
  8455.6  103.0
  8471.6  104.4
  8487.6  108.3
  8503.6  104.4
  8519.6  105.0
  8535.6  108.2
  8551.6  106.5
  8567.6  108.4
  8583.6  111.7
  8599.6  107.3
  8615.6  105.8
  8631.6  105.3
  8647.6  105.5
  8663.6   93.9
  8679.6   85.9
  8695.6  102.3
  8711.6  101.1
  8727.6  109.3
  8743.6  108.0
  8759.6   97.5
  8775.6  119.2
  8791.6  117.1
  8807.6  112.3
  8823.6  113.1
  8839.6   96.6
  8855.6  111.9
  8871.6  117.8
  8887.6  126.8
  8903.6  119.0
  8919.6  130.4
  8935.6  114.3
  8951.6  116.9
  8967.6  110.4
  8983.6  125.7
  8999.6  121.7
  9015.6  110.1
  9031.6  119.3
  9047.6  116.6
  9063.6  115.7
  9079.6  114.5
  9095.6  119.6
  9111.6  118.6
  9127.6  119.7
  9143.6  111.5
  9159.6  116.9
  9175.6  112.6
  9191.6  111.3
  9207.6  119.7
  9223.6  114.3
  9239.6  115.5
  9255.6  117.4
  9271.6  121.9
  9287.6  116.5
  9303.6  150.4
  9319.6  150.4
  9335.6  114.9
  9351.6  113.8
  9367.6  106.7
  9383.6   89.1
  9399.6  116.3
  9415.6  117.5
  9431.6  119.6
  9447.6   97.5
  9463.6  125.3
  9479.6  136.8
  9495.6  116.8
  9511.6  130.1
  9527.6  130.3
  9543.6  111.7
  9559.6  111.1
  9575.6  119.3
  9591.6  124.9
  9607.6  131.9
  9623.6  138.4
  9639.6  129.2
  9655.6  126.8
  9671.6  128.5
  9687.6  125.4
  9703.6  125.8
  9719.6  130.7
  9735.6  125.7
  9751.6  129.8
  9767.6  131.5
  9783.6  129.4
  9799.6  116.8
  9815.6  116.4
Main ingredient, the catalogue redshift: 0.68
